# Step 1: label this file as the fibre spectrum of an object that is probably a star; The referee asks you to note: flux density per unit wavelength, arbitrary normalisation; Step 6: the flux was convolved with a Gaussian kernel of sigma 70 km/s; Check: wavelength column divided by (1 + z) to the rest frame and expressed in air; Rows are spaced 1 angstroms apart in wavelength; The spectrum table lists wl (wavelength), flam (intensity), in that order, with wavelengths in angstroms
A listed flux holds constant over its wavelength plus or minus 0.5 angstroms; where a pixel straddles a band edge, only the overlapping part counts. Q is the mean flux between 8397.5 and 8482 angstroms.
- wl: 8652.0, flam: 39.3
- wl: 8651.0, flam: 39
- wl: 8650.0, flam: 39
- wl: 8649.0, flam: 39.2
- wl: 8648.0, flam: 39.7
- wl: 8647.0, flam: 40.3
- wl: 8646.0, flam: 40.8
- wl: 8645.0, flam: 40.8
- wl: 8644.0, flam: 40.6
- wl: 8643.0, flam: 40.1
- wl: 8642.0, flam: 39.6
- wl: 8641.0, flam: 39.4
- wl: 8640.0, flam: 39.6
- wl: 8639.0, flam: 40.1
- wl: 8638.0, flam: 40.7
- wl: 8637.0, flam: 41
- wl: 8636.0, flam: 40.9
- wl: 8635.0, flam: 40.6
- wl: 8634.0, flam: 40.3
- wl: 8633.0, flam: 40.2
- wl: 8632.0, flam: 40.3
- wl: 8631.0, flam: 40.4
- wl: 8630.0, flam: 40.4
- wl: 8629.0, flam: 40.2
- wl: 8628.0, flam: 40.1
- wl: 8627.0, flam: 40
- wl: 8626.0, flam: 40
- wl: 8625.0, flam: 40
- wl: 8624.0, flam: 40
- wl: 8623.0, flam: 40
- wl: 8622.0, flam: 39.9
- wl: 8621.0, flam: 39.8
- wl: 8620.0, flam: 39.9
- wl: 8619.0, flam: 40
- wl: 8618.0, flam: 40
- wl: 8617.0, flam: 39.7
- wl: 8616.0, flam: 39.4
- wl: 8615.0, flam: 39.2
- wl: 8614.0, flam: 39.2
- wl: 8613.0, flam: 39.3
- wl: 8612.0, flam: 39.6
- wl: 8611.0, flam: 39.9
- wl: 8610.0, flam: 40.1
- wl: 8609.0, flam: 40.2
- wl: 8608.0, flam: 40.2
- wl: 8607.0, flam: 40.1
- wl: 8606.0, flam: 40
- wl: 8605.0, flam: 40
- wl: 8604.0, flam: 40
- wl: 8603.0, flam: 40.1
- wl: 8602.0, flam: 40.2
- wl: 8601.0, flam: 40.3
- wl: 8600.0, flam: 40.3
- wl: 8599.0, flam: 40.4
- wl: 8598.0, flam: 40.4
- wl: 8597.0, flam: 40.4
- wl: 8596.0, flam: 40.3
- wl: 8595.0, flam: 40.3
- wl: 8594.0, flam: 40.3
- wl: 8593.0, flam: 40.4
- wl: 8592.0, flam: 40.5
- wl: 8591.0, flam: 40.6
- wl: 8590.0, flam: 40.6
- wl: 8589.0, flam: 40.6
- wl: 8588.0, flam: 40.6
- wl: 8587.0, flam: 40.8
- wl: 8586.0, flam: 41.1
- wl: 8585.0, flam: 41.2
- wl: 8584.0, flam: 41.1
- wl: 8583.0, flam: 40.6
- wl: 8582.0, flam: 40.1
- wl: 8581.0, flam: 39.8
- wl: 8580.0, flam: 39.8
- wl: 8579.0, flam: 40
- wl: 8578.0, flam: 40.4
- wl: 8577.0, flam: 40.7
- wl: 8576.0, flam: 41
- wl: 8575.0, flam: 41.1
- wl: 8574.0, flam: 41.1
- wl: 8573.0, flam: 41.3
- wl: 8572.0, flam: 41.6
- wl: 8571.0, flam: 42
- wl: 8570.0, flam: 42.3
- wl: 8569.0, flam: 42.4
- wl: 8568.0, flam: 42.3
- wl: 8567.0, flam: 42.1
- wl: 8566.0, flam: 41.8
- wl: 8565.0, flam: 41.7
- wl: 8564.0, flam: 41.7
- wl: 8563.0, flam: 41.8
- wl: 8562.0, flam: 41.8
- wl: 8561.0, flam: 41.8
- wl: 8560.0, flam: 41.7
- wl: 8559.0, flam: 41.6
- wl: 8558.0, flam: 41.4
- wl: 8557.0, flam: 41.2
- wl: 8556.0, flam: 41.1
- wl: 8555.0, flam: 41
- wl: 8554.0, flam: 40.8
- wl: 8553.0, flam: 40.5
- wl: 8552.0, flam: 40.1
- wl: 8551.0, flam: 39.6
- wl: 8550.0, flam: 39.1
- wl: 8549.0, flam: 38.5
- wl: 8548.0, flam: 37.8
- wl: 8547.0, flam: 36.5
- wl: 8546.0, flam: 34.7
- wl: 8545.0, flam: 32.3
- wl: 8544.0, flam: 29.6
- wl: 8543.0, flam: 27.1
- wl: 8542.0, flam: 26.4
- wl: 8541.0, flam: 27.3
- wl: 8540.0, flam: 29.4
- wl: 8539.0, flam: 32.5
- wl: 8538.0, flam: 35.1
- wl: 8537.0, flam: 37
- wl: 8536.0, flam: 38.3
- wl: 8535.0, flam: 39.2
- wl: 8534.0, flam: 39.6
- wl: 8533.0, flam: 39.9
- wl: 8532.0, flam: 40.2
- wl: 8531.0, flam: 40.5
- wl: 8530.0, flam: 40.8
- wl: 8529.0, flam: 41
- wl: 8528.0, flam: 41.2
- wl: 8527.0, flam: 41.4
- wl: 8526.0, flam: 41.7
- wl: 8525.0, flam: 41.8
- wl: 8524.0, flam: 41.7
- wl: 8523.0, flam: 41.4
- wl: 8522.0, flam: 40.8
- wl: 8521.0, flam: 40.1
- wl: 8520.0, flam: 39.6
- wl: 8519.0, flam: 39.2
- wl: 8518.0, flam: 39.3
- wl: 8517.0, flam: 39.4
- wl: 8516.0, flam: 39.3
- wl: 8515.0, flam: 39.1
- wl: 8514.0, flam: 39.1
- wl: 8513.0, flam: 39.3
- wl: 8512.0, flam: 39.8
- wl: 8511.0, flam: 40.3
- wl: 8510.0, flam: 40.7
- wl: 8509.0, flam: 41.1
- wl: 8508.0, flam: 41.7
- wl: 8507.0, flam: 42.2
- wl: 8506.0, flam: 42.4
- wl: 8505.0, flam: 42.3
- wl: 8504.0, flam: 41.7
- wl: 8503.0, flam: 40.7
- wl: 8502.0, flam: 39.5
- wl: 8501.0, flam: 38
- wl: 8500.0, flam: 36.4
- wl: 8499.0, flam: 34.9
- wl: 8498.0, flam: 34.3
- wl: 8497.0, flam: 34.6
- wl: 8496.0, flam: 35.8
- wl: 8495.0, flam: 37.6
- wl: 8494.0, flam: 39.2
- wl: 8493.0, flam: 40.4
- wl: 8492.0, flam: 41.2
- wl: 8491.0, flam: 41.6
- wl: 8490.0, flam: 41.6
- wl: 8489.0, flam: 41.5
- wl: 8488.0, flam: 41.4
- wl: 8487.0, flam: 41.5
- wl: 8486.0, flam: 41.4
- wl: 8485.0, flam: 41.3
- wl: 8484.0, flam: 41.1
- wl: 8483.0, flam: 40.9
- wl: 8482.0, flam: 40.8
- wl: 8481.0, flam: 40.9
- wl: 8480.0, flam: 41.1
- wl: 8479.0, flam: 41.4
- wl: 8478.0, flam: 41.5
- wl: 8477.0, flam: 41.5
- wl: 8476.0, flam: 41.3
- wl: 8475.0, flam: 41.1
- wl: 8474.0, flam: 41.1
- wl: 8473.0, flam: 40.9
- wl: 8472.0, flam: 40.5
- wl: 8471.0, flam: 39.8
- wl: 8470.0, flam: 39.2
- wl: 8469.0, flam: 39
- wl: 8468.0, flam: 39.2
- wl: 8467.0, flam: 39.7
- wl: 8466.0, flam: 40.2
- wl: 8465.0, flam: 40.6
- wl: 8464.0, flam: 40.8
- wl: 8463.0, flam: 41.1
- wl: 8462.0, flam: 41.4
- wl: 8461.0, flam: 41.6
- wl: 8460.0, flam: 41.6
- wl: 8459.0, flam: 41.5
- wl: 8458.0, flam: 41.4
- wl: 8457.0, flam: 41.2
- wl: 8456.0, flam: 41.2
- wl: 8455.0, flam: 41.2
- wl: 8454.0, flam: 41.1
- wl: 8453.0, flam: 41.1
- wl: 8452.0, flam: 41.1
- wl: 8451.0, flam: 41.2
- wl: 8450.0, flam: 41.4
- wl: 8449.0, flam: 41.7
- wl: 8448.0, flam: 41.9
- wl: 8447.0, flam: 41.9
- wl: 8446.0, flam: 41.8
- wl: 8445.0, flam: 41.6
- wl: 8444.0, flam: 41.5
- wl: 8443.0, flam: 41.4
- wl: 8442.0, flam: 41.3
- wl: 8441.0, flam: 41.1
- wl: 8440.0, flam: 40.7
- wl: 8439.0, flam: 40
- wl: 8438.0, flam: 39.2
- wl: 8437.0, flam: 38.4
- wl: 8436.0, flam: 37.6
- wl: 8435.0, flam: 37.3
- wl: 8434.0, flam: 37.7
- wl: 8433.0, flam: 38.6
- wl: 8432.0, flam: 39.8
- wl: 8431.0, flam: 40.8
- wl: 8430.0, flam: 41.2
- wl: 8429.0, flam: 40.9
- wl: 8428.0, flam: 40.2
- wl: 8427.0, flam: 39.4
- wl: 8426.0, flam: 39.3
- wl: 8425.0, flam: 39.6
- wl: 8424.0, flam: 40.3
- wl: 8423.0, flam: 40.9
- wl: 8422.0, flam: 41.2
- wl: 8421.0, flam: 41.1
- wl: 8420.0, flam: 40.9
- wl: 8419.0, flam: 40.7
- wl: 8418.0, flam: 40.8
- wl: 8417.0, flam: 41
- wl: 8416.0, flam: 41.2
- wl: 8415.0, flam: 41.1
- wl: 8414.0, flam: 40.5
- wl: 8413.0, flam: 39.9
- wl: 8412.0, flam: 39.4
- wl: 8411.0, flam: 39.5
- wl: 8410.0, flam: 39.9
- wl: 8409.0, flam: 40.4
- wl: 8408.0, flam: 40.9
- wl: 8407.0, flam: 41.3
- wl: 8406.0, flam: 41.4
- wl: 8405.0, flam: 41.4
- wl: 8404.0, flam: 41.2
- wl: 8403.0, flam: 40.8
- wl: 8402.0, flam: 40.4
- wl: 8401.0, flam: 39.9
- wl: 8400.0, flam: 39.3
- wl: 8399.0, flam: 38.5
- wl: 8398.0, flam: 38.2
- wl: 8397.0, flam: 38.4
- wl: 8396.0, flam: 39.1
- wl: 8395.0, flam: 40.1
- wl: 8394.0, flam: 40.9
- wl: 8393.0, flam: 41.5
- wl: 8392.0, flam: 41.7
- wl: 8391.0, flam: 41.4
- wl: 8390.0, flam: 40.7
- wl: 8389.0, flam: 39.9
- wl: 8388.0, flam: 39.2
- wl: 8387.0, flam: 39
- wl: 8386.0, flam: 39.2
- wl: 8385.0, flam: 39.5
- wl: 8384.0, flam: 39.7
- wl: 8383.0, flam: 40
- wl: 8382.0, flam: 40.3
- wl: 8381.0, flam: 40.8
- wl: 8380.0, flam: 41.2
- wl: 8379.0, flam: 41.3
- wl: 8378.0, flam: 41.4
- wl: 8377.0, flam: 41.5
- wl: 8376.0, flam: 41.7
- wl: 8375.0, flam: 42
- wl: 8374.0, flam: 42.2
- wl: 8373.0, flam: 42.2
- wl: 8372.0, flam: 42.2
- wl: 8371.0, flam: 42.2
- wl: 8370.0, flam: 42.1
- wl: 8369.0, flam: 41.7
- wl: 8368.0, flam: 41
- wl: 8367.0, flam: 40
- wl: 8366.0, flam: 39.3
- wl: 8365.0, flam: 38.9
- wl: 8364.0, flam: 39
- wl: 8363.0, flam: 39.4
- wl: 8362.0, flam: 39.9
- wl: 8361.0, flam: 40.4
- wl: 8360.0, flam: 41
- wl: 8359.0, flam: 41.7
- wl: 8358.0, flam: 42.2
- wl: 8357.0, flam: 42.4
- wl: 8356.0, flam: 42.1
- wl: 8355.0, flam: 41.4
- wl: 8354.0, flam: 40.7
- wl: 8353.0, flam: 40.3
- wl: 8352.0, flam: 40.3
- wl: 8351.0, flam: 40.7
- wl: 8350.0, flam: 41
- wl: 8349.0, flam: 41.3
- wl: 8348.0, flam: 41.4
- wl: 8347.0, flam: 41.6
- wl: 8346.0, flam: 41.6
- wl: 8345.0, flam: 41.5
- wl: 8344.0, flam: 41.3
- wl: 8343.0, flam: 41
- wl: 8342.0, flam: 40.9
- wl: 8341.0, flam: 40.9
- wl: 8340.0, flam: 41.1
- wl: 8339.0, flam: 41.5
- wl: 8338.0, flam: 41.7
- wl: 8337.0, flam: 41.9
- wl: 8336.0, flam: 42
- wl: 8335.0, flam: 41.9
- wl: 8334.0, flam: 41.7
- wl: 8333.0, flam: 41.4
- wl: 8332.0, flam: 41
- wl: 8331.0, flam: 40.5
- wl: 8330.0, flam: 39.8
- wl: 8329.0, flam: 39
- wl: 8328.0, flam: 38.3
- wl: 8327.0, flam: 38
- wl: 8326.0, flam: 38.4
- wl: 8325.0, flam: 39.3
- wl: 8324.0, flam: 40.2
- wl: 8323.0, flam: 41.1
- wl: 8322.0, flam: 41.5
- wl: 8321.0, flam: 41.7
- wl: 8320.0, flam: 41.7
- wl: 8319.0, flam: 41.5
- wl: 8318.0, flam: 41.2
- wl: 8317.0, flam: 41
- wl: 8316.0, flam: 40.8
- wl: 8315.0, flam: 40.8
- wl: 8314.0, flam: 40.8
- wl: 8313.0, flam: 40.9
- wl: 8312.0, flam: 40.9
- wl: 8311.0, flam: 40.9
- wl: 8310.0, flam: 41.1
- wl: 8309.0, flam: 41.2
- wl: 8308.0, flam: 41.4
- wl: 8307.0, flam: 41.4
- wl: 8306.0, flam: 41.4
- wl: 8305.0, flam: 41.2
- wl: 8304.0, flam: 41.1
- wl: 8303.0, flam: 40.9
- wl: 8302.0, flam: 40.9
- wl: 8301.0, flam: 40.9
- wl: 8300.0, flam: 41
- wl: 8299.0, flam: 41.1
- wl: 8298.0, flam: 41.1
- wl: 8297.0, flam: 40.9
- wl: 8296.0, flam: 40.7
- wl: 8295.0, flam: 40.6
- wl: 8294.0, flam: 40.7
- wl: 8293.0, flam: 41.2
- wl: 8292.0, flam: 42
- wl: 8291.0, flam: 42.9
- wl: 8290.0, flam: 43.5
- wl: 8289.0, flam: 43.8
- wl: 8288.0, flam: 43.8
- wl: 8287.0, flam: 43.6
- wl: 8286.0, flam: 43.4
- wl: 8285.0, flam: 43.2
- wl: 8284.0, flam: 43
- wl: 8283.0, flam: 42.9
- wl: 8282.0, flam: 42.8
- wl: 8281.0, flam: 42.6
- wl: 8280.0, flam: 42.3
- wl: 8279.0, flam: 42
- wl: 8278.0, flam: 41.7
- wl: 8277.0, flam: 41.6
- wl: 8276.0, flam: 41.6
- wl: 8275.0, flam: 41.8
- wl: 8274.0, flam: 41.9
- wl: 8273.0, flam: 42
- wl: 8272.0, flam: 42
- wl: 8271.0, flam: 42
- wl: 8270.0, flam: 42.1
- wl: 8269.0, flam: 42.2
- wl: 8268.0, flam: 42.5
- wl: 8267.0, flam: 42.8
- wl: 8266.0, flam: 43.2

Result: 40.5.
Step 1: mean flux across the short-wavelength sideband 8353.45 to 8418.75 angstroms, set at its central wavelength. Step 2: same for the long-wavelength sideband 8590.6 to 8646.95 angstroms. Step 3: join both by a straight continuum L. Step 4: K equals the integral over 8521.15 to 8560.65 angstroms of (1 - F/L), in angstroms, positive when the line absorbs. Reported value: 2.2 angstroms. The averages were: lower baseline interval 40.6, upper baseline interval 40.1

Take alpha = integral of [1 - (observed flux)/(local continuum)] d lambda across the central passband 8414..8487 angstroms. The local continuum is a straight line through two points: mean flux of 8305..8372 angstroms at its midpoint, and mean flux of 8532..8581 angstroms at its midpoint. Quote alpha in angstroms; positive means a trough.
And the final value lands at -1.6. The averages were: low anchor 40.9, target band 40.7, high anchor 38.7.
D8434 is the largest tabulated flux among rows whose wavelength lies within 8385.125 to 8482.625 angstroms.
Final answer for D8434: 41.9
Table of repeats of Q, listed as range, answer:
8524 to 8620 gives 39.5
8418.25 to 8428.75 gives 40.4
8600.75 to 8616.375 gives 39.9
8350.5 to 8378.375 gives 41.1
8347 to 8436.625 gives 40.5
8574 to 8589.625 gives 40.6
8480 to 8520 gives 39.8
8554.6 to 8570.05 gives 41.7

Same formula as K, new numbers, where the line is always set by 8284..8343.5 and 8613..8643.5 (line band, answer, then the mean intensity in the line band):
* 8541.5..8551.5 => 1.5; 34.2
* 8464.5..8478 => 0.1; 40.4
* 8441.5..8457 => -0.3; 41.4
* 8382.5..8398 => 0.4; 40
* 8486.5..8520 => 0.7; 39.6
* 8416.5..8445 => 0.4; 40.1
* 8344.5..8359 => -0.1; 41.3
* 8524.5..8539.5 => 0.4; 39.3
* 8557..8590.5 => -0.8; 41.2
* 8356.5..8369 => 0.2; 40.5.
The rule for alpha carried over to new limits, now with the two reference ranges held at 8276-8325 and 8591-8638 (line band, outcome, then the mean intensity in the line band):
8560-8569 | -0.34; 41.9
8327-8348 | 0.24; 41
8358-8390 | 0.47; 40.7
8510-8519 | 0.24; 39.5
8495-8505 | 0.76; 37.6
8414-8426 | 0.09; 40.7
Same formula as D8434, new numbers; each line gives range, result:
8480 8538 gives 42.4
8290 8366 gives 43.5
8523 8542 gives 41.8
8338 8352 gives 41.7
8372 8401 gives 42.2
